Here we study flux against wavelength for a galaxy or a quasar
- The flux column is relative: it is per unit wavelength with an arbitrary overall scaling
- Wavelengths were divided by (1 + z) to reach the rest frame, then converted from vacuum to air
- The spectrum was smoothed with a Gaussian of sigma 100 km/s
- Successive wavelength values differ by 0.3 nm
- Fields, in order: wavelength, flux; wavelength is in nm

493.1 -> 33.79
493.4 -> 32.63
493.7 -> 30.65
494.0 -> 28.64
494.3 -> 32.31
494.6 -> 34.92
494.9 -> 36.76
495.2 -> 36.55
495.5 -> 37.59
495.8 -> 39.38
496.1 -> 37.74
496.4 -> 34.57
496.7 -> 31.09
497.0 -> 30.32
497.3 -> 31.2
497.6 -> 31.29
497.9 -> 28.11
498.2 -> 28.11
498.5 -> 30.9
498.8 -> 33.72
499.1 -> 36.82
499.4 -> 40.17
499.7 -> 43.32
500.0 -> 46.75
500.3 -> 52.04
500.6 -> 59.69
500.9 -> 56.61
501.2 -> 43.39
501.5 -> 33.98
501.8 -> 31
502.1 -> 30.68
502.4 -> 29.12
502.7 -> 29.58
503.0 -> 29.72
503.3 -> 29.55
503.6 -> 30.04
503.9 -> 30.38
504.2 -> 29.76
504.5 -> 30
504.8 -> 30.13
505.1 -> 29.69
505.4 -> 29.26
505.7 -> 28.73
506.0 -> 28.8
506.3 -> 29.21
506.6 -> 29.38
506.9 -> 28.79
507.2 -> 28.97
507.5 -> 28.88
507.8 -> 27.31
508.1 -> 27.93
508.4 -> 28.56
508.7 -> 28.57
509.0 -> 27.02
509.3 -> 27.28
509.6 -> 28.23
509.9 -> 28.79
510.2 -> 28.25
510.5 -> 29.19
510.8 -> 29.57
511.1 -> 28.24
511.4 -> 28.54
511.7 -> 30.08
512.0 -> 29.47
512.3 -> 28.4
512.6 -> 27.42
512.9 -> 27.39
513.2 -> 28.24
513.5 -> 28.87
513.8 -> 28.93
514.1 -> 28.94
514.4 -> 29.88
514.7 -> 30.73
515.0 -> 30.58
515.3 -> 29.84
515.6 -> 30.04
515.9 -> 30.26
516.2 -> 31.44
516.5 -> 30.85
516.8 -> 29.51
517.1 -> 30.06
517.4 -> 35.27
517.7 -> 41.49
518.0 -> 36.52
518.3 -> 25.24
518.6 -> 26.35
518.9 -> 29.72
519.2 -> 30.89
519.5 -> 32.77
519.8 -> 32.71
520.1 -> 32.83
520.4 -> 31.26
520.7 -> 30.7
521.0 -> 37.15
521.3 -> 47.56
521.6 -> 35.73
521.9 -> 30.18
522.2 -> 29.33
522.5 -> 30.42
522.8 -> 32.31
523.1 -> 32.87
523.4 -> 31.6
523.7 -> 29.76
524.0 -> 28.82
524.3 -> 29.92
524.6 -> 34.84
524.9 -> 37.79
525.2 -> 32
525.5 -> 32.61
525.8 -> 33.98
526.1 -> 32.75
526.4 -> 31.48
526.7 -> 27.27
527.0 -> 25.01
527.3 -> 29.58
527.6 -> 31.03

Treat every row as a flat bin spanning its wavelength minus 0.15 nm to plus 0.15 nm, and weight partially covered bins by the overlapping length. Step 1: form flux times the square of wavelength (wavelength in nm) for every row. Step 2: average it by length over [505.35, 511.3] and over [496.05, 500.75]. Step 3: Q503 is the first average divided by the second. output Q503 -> 0.80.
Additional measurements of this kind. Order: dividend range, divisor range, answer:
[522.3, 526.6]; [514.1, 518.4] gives 1.05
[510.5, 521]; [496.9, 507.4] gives 0.95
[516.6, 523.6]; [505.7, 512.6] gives 1.19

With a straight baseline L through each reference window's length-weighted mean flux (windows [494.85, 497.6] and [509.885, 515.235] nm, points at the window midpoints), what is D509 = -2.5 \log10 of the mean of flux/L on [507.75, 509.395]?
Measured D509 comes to 0.10 mag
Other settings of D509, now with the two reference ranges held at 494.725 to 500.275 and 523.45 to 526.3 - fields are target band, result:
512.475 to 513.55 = 0.21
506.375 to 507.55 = 0.19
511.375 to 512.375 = 0.16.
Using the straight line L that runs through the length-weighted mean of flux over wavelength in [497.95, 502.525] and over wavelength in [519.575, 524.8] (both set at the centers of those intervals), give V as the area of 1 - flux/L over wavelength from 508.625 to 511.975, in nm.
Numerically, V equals 0.73 nm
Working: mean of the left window 39.6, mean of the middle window 28.6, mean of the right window 32.9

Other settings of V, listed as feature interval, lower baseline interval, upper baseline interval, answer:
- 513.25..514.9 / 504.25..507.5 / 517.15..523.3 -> 0.104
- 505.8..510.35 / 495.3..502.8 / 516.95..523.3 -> 0.892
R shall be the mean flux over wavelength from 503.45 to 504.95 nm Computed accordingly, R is 30.1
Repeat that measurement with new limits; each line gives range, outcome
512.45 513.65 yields 28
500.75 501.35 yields 50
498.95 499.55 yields 38.5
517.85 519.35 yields 29.7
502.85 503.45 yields 29.6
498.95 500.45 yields 43.8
